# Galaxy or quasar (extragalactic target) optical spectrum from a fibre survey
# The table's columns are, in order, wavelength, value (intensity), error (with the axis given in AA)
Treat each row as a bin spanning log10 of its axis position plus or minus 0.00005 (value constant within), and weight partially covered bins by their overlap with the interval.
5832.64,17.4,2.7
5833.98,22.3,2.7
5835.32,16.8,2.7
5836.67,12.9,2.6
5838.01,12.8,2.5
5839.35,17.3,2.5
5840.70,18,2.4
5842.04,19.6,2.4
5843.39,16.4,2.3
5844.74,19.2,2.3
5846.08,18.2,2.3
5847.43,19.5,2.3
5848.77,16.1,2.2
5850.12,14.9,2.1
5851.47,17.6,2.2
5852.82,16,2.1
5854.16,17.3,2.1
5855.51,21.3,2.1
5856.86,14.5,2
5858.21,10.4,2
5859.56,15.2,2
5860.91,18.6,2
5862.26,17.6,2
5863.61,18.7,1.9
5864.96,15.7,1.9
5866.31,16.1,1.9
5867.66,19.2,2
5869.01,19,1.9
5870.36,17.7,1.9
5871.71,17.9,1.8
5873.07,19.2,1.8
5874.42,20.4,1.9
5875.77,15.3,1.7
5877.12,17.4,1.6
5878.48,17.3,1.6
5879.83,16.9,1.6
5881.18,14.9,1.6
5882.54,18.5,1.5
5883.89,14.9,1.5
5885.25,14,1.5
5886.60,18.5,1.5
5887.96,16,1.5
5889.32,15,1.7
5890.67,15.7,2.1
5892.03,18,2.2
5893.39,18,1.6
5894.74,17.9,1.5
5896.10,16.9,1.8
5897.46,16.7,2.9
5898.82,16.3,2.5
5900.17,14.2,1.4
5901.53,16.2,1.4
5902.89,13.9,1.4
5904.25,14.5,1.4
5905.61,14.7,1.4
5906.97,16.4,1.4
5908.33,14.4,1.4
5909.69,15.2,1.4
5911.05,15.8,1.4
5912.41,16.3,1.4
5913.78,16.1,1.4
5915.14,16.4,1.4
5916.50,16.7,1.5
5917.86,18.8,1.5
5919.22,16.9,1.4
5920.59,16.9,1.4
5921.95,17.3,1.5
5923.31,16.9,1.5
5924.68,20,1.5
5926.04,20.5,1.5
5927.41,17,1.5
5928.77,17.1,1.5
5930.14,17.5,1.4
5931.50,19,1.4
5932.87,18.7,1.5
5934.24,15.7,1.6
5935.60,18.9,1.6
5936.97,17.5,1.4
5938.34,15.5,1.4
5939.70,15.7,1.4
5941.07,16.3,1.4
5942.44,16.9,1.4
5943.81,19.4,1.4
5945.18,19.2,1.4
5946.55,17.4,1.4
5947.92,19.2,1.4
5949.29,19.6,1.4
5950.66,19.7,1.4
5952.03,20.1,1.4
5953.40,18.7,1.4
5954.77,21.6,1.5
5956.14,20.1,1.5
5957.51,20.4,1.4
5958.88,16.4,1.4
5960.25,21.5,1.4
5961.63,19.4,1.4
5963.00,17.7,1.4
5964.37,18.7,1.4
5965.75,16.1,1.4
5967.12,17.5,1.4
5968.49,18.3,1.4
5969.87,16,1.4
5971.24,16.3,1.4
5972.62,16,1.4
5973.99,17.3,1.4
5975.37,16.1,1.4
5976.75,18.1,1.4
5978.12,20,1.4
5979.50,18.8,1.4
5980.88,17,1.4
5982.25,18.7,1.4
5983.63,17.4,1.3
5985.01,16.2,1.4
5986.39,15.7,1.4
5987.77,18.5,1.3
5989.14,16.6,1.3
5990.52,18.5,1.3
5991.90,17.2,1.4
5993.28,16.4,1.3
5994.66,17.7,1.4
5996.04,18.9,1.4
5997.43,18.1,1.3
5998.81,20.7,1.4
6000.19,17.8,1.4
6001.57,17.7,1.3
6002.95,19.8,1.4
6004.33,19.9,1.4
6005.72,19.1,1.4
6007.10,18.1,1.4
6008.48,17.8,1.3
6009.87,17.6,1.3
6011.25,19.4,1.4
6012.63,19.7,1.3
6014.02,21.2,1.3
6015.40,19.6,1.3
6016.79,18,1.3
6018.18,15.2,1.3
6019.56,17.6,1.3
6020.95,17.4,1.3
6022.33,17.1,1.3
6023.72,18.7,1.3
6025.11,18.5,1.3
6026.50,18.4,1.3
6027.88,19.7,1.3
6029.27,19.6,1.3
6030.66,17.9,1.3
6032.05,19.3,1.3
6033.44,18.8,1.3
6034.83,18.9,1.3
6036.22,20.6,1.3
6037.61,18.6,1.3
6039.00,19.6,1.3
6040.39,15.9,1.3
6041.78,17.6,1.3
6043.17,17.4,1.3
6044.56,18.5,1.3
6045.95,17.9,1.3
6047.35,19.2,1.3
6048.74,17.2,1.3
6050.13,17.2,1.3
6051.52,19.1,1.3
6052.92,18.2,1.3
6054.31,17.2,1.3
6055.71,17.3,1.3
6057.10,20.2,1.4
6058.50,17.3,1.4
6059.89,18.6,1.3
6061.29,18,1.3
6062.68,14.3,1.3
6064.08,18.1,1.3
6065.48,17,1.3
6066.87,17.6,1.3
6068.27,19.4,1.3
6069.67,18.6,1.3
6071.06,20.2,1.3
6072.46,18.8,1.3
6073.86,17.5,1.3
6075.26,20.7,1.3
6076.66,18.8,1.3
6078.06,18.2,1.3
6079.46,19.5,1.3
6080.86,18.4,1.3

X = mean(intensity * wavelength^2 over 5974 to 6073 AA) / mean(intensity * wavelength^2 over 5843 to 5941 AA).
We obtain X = 1.1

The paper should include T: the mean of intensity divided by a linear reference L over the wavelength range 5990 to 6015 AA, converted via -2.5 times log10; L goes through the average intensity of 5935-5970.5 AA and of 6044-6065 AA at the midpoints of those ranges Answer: -0.03 mag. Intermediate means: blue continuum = 18.4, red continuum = 17.9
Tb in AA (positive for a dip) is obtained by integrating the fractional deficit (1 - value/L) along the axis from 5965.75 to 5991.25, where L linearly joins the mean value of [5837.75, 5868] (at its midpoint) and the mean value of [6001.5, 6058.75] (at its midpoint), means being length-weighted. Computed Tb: 0.9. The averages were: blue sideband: 17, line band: 17.4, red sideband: 18.4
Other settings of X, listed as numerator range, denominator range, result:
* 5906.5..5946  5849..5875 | 1.02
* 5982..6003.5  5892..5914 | 1.16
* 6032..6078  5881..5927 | 1.17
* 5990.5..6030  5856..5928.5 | 1.15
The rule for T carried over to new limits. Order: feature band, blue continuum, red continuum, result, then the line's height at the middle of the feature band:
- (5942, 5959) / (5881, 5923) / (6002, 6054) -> -0.13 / 17.1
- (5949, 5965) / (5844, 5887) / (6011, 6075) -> -0.10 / 17.7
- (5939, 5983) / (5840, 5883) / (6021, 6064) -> -0.03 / 17.8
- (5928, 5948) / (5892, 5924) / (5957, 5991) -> -0.04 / 16.9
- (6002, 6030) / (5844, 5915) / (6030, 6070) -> -0.05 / 17.8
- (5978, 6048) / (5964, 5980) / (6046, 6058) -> -0.03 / 17.8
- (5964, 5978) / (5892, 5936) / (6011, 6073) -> 0.02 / 17.5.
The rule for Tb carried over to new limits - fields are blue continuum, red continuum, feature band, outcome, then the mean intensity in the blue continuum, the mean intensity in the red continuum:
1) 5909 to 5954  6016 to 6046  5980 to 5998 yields 0.54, 17.7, 18.2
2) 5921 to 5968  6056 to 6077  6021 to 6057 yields -0.07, 18.3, 18.3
